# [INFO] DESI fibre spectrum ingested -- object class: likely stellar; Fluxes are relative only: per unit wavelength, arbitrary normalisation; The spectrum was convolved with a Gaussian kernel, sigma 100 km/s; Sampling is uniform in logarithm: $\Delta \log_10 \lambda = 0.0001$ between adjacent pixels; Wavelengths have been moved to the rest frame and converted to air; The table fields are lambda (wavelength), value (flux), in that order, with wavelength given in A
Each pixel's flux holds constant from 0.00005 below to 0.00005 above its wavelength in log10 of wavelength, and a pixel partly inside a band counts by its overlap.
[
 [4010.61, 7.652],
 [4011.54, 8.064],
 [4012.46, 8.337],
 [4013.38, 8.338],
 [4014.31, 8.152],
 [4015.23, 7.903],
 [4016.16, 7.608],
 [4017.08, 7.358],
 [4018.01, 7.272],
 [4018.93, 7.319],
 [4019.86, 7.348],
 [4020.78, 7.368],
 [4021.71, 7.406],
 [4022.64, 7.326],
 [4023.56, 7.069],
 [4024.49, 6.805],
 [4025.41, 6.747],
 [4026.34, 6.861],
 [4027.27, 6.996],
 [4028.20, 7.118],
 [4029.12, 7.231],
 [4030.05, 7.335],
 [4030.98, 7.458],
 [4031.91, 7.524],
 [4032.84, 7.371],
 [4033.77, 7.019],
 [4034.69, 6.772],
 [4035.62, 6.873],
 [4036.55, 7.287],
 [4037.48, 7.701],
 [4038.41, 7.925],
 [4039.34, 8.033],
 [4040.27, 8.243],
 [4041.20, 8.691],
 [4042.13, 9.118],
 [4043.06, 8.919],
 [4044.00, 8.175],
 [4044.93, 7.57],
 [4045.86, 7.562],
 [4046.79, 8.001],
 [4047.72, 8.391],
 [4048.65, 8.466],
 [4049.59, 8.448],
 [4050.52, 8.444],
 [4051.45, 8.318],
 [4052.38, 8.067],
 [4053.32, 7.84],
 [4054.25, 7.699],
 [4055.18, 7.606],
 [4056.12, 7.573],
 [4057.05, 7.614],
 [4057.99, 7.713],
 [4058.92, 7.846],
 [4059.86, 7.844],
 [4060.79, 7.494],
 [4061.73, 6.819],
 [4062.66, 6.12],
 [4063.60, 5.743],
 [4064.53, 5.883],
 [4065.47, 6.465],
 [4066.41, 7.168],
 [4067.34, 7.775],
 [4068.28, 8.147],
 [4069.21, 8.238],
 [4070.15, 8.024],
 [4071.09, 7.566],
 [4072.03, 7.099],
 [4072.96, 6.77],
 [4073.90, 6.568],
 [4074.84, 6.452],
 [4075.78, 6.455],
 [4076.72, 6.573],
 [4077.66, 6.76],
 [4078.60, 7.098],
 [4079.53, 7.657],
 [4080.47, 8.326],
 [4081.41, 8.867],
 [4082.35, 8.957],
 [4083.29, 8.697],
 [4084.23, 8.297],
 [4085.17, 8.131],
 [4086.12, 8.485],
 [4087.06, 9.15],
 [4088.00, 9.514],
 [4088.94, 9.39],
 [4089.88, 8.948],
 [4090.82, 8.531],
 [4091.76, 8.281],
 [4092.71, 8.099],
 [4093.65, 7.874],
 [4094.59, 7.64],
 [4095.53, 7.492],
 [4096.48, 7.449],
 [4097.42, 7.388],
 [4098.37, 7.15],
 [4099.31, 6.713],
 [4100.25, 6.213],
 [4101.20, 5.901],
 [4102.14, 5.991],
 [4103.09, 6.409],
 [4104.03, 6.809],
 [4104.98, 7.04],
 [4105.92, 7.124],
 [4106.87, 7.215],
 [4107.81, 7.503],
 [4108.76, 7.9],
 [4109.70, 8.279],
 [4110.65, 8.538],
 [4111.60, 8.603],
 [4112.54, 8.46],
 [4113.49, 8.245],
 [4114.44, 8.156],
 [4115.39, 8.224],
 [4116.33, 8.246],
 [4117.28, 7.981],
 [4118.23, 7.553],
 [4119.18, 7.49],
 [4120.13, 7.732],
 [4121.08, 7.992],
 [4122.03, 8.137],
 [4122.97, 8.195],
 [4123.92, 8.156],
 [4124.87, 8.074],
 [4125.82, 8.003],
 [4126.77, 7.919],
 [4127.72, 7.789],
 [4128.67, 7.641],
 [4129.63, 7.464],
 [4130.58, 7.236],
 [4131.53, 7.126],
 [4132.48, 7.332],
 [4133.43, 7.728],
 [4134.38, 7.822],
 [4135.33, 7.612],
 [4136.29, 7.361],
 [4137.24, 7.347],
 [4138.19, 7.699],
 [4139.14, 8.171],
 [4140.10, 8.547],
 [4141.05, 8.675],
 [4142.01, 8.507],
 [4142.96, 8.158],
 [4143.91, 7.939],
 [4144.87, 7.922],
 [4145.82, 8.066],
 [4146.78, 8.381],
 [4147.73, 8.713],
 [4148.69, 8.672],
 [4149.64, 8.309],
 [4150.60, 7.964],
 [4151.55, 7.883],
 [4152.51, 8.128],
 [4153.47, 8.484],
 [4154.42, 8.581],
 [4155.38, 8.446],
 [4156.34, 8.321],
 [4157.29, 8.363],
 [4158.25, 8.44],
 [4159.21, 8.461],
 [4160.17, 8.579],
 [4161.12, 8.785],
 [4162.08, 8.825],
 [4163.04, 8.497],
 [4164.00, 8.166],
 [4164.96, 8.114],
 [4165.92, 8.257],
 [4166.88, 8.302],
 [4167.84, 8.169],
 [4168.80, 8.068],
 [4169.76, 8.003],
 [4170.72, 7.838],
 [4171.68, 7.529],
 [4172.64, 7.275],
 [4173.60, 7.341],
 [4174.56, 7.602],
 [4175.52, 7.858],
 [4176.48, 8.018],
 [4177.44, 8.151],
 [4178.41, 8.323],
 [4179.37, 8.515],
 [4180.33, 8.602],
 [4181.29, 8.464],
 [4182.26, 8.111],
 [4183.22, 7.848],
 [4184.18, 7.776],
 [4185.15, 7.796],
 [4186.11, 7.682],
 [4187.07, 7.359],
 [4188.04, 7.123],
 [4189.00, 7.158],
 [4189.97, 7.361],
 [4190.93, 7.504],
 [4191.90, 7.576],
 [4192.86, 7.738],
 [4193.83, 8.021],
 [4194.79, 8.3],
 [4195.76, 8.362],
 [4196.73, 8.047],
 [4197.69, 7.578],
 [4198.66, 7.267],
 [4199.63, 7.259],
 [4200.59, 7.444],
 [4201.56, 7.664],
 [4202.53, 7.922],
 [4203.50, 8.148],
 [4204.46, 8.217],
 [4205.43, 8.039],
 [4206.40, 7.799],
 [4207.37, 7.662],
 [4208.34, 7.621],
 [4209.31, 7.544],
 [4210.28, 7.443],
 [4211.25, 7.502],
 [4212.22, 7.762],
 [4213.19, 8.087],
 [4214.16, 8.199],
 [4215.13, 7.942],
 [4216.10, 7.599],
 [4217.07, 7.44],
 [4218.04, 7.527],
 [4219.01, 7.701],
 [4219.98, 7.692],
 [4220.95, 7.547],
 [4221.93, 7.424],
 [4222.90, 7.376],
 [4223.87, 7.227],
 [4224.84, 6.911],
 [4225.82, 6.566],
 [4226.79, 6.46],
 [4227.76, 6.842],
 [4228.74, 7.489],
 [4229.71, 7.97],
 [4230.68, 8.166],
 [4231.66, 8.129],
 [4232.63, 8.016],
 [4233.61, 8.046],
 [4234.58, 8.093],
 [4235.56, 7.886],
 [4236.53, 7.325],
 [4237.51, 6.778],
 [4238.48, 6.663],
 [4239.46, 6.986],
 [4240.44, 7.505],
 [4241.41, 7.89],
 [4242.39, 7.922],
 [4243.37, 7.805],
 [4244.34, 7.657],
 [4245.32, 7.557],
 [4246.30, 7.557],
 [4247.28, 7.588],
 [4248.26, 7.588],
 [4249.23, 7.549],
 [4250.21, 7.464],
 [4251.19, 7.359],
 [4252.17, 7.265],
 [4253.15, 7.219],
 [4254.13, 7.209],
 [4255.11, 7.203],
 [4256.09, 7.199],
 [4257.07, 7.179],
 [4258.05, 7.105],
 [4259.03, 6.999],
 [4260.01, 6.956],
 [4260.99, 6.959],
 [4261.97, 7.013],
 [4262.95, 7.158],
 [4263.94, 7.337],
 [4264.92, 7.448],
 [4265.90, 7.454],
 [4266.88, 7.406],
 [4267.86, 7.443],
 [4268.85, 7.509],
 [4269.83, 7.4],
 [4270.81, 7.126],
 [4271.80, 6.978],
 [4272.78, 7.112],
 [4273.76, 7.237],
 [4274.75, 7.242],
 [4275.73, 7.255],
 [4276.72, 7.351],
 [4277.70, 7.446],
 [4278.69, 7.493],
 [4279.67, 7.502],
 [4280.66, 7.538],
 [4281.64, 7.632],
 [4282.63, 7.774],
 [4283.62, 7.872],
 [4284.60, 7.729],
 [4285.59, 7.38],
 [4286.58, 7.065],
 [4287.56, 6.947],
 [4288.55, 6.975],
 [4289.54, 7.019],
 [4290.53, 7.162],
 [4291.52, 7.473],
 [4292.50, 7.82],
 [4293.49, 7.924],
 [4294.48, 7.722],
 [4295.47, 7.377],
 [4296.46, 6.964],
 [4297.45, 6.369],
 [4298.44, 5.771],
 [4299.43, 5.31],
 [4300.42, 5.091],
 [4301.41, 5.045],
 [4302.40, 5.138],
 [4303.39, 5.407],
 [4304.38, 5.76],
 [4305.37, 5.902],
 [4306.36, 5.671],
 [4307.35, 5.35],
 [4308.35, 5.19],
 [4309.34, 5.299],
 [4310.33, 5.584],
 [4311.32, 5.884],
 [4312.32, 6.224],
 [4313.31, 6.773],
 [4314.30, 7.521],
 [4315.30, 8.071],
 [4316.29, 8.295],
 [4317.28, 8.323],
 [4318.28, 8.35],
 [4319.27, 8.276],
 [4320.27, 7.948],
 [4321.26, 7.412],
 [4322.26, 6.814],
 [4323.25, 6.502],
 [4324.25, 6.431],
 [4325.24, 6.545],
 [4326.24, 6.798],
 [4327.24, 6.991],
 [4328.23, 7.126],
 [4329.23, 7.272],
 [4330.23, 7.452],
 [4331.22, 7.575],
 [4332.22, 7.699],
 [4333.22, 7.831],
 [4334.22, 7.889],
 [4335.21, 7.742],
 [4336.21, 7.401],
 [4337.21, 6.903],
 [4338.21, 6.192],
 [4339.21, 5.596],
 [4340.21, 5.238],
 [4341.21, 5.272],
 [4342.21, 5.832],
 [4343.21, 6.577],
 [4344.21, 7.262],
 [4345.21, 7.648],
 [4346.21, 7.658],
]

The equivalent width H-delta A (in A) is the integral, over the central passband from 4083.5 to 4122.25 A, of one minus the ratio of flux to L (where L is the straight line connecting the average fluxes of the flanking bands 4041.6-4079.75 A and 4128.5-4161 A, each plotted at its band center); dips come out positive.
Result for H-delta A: -0.1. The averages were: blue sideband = 7.51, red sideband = 8.07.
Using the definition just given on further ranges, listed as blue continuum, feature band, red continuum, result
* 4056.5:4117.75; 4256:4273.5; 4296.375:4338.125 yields -0.8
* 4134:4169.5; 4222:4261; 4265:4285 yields 1.3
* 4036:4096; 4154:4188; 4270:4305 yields -3.2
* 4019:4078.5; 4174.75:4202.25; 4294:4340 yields -2.9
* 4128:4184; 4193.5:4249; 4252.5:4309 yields -1.1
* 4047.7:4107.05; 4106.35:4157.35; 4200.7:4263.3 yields -3.2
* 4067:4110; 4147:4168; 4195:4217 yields -1.8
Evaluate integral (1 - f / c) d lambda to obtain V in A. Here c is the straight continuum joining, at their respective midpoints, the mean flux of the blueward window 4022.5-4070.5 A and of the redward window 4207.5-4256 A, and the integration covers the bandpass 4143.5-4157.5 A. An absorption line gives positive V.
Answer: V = -1.37 A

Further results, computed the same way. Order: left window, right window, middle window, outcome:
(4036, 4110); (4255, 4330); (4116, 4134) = -0.7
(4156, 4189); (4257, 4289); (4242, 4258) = 0.1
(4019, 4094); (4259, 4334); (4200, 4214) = -1.0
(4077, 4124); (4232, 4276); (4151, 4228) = -2.7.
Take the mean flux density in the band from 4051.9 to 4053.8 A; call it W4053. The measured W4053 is 7.95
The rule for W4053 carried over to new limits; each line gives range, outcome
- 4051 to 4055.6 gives 7.91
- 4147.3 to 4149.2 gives 8.69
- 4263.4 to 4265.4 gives 7.36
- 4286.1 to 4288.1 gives 7.02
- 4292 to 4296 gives 7.71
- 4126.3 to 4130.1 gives 7.69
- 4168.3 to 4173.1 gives 7.75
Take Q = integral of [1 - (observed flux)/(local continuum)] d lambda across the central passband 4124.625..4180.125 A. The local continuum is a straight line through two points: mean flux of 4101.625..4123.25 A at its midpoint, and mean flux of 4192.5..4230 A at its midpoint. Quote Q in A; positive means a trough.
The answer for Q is -2.7 A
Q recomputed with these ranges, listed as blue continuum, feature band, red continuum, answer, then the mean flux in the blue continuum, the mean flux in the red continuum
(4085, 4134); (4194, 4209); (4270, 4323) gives -1.0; 7.78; 6.9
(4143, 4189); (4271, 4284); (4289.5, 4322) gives -0.9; 8.12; 6.65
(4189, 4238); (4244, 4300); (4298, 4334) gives -1.6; 7.64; 6.64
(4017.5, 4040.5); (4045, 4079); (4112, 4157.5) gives 0.5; 7.29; 8.02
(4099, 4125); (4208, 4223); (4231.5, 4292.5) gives -0.4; 7.6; 7.39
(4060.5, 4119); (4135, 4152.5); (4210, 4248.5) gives -1.2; 7.59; 7.55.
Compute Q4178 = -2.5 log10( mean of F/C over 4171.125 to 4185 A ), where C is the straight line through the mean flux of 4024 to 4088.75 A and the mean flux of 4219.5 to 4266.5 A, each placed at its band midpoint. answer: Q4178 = -0.067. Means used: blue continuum 7.64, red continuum 7.39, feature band 7.95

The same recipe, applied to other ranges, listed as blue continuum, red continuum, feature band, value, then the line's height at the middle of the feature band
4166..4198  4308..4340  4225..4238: 0.01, 7.58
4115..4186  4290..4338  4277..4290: -0.05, 7.05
